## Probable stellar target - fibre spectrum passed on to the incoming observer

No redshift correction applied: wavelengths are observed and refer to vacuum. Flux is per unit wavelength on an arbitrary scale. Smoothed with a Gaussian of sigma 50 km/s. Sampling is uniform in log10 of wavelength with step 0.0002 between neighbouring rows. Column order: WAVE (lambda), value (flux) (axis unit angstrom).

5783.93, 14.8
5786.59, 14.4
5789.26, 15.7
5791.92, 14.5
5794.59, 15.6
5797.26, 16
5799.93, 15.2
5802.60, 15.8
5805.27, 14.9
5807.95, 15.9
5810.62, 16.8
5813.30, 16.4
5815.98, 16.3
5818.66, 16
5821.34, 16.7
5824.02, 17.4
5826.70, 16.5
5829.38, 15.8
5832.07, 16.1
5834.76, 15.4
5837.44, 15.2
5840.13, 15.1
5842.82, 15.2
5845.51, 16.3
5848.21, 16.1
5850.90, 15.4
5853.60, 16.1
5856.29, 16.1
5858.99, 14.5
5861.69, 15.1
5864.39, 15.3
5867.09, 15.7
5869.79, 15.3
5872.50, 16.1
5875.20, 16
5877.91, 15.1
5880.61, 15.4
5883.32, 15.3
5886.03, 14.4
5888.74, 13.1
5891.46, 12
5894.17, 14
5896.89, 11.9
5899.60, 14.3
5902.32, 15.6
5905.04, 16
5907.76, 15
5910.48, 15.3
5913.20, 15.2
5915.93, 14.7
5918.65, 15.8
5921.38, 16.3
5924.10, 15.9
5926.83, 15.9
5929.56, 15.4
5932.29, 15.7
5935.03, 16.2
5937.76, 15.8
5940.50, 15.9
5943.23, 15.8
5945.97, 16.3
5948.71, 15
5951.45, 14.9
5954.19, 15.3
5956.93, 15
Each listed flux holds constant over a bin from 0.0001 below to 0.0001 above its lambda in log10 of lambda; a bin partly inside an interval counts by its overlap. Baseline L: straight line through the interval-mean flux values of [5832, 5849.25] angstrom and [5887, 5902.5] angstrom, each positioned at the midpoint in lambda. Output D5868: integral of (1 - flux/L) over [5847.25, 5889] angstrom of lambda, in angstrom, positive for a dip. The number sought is -2.7 angstrom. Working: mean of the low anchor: 15.6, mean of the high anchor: 13.3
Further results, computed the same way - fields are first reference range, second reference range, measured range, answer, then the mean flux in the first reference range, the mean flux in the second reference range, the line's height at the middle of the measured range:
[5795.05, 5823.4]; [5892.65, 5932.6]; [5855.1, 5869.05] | 0.20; 16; 15.1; 15.6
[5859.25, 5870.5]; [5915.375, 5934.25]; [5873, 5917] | 2.53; 15.3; 15.7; 15.5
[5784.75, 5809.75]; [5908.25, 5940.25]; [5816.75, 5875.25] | -1.23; 15.4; 15.6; 15.5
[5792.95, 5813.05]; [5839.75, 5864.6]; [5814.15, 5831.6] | -0.85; 15.8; 15.5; 15.7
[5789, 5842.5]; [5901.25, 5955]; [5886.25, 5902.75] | 2.37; 15.9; 15.6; 15.7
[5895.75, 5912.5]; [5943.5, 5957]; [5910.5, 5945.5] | -1.50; 14.7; 15.4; 15.1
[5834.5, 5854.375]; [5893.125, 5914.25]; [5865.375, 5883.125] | -0.52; 15.6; 14.7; 15.1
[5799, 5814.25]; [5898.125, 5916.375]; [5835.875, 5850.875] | 0.03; 15.8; 15.2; 15.6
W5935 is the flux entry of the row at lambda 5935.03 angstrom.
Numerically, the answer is 16.2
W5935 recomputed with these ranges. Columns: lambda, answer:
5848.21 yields 16.1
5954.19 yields 15.3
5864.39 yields 15.3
